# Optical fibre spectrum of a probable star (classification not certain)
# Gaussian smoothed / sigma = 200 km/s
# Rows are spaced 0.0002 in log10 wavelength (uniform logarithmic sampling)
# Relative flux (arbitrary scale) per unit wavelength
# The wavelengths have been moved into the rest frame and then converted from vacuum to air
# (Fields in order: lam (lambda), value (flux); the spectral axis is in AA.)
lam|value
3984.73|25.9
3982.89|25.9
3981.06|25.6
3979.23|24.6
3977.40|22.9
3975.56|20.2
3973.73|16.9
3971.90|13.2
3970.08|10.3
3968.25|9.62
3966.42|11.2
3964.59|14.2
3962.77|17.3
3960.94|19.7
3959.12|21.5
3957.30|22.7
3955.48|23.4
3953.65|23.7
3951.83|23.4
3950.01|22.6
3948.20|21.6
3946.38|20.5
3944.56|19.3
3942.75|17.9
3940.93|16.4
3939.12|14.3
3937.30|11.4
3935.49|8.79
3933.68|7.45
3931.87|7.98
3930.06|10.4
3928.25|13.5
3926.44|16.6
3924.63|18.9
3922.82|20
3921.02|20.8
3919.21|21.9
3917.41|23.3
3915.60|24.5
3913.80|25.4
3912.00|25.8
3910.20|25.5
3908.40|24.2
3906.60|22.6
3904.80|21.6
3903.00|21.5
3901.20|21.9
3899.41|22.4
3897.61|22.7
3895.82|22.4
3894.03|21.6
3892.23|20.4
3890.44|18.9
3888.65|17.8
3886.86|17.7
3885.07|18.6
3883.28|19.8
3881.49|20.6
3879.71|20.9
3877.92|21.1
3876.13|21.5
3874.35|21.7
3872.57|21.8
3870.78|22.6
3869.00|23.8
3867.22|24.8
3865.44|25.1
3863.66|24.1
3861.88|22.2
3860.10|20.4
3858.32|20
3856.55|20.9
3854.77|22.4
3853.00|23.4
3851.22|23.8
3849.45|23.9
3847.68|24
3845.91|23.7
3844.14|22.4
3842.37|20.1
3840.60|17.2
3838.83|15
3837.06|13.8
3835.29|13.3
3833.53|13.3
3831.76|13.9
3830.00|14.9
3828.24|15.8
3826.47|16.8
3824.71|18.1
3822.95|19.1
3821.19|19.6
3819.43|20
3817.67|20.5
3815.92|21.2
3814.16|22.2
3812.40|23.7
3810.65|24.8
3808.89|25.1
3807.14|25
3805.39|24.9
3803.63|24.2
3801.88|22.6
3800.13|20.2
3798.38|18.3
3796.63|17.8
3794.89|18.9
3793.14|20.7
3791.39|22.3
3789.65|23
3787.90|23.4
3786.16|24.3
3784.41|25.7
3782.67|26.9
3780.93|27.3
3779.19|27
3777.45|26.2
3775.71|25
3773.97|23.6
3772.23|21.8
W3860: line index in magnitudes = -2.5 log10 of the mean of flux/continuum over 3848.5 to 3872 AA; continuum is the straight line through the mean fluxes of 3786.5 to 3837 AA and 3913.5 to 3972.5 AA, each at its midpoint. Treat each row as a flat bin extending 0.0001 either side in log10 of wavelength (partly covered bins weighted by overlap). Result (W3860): -0.20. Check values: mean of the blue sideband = 20.1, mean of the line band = 22.9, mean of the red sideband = 17.3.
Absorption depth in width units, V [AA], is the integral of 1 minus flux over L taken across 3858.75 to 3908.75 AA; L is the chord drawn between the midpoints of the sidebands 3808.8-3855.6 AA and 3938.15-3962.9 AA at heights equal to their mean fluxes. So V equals -4.03 AA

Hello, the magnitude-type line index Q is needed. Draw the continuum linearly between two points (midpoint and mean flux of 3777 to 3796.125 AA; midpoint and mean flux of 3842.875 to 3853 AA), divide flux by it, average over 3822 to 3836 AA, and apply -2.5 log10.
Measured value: 0.44 mag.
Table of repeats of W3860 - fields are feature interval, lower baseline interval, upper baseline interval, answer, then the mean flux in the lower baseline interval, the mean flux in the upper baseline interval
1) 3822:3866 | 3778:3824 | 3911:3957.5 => 0.09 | 22.6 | 18.5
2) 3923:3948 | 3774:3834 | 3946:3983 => 0.34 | 21.6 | 19.4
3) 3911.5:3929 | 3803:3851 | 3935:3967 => -0.12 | 19.9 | 18.5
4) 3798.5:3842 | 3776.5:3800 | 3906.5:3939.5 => 0.14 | 23.1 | 18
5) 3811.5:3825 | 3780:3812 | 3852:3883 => 0.11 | 23.1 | 22.1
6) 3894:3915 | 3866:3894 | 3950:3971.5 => -0.16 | 20.9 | 18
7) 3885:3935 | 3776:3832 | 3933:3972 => -0.08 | 21.8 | 17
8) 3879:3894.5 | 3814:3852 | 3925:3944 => -0.25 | 18.7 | 12.8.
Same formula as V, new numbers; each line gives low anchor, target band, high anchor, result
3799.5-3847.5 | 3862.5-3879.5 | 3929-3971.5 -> -4.1 AA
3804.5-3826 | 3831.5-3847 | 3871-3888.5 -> 3.0 AA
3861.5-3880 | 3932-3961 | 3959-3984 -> 1.5 AA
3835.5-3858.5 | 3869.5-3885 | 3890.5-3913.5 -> 0.4 AA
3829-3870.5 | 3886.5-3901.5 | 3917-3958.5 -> -1.4 AA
